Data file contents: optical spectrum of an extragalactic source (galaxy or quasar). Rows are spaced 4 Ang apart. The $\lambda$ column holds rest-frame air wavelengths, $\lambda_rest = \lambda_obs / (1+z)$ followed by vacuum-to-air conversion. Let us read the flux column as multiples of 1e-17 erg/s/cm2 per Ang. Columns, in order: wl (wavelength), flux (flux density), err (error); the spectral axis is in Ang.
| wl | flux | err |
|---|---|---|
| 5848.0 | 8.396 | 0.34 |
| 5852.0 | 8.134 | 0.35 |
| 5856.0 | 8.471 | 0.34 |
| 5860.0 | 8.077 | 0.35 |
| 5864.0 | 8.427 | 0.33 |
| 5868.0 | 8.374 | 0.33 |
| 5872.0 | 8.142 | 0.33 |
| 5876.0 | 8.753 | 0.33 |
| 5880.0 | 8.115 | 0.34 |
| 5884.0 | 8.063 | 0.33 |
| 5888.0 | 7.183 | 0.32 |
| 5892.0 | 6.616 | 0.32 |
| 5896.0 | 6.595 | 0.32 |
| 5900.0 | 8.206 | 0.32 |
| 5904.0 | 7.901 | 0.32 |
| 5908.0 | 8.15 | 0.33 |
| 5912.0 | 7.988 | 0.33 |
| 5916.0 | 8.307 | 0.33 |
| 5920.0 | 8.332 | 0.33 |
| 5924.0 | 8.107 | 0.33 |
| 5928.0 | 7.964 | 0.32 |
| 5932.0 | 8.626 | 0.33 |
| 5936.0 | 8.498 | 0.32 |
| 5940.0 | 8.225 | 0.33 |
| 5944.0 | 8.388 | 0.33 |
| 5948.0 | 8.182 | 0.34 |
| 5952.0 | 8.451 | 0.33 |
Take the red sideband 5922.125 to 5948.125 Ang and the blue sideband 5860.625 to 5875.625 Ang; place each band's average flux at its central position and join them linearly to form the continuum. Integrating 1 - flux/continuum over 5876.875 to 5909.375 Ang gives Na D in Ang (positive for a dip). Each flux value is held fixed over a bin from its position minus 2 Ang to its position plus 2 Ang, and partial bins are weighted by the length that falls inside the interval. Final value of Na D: 2.69 Ang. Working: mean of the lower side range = 8.34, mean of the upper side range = 8.29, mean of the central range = 7.63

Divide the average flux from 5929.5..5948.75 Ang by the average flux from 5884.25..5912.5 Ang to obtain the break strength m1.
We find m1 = 1.1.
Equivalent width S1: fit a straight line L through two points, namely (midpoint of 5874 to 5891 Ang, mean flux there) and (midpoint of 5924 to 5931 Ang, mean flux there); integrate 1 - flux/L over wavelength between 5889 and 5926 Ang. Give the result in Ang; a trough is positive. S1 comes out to 1.1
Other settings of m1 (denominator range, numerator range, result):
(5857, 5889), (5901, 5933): 1.00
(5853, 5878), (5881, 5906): 0.89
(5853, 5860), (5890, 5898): 0.79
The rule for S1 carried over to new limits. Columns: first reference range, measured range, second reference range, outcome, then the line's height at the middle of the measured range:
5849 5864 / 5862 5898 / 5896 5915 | 1.3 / 8.1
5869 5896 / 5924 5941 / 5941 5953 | -0.2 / 8.19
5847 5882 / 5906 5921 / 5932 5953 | 0.3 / 8.35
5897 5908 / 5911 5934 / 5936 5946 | -0.2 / 8.15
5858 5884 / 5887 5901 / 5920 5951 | 2.1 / 8.29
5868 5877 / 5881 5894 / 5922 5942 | 1.6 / 8.37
